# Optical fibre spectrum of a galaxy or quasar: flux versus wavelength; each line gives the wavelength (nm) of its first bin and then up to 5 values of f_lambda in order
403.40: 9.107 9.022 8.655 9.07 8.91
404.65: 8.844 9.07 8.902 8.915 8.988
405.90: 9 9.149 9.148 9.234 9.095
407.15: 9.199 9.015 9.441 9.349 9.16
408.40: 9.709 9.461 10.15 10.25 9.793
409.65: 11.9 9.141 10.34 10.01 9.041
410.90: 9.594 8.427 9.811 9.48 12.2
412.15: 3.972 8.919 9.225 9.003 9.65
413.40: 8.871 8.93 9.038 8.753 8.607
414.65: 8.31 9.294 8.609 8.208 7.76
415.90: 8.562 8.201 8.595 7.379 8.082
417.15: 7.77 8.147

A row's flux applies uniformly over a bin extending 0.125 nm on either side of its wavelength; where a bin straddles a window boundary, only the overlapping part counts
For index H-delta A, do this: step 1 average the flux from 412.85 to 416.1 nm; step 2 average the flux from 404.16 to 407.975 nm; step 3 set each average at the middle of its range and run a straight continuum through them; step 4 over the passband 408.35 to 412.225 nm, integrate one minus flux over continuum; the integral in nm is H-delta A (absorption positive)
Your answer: -0.326 nm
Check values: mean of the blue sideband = 9.08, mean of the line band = 9.65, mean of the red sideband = 8.72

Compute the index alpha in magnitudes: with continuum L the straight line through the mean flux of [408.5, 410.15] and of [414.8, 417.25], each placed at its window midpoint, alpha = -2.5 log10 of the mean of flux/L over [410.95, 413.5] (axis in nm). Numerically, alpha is 0.04 mag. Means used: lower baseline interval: 10.1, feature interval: 8.98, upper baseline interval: 8.24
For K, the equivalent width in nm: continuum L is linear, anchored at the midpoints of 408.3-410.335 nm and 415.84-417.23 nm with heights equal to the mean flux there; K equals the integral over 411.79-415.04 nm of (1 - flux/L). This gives 0.05 nm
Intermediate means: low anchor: 10.1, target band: 8.81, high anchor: 8.09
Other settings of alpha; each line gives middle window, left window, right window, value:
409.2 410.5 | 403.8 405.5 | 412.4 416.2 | -0.16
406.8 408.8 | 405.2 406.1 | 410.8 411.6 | -0.03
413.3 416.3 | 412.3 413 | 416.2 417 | -0.01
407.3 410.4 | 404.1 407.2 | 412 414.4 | -0.12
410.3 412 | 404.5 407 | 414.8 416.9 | -0.13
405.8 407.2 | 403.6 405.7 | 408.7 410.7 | 0.03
